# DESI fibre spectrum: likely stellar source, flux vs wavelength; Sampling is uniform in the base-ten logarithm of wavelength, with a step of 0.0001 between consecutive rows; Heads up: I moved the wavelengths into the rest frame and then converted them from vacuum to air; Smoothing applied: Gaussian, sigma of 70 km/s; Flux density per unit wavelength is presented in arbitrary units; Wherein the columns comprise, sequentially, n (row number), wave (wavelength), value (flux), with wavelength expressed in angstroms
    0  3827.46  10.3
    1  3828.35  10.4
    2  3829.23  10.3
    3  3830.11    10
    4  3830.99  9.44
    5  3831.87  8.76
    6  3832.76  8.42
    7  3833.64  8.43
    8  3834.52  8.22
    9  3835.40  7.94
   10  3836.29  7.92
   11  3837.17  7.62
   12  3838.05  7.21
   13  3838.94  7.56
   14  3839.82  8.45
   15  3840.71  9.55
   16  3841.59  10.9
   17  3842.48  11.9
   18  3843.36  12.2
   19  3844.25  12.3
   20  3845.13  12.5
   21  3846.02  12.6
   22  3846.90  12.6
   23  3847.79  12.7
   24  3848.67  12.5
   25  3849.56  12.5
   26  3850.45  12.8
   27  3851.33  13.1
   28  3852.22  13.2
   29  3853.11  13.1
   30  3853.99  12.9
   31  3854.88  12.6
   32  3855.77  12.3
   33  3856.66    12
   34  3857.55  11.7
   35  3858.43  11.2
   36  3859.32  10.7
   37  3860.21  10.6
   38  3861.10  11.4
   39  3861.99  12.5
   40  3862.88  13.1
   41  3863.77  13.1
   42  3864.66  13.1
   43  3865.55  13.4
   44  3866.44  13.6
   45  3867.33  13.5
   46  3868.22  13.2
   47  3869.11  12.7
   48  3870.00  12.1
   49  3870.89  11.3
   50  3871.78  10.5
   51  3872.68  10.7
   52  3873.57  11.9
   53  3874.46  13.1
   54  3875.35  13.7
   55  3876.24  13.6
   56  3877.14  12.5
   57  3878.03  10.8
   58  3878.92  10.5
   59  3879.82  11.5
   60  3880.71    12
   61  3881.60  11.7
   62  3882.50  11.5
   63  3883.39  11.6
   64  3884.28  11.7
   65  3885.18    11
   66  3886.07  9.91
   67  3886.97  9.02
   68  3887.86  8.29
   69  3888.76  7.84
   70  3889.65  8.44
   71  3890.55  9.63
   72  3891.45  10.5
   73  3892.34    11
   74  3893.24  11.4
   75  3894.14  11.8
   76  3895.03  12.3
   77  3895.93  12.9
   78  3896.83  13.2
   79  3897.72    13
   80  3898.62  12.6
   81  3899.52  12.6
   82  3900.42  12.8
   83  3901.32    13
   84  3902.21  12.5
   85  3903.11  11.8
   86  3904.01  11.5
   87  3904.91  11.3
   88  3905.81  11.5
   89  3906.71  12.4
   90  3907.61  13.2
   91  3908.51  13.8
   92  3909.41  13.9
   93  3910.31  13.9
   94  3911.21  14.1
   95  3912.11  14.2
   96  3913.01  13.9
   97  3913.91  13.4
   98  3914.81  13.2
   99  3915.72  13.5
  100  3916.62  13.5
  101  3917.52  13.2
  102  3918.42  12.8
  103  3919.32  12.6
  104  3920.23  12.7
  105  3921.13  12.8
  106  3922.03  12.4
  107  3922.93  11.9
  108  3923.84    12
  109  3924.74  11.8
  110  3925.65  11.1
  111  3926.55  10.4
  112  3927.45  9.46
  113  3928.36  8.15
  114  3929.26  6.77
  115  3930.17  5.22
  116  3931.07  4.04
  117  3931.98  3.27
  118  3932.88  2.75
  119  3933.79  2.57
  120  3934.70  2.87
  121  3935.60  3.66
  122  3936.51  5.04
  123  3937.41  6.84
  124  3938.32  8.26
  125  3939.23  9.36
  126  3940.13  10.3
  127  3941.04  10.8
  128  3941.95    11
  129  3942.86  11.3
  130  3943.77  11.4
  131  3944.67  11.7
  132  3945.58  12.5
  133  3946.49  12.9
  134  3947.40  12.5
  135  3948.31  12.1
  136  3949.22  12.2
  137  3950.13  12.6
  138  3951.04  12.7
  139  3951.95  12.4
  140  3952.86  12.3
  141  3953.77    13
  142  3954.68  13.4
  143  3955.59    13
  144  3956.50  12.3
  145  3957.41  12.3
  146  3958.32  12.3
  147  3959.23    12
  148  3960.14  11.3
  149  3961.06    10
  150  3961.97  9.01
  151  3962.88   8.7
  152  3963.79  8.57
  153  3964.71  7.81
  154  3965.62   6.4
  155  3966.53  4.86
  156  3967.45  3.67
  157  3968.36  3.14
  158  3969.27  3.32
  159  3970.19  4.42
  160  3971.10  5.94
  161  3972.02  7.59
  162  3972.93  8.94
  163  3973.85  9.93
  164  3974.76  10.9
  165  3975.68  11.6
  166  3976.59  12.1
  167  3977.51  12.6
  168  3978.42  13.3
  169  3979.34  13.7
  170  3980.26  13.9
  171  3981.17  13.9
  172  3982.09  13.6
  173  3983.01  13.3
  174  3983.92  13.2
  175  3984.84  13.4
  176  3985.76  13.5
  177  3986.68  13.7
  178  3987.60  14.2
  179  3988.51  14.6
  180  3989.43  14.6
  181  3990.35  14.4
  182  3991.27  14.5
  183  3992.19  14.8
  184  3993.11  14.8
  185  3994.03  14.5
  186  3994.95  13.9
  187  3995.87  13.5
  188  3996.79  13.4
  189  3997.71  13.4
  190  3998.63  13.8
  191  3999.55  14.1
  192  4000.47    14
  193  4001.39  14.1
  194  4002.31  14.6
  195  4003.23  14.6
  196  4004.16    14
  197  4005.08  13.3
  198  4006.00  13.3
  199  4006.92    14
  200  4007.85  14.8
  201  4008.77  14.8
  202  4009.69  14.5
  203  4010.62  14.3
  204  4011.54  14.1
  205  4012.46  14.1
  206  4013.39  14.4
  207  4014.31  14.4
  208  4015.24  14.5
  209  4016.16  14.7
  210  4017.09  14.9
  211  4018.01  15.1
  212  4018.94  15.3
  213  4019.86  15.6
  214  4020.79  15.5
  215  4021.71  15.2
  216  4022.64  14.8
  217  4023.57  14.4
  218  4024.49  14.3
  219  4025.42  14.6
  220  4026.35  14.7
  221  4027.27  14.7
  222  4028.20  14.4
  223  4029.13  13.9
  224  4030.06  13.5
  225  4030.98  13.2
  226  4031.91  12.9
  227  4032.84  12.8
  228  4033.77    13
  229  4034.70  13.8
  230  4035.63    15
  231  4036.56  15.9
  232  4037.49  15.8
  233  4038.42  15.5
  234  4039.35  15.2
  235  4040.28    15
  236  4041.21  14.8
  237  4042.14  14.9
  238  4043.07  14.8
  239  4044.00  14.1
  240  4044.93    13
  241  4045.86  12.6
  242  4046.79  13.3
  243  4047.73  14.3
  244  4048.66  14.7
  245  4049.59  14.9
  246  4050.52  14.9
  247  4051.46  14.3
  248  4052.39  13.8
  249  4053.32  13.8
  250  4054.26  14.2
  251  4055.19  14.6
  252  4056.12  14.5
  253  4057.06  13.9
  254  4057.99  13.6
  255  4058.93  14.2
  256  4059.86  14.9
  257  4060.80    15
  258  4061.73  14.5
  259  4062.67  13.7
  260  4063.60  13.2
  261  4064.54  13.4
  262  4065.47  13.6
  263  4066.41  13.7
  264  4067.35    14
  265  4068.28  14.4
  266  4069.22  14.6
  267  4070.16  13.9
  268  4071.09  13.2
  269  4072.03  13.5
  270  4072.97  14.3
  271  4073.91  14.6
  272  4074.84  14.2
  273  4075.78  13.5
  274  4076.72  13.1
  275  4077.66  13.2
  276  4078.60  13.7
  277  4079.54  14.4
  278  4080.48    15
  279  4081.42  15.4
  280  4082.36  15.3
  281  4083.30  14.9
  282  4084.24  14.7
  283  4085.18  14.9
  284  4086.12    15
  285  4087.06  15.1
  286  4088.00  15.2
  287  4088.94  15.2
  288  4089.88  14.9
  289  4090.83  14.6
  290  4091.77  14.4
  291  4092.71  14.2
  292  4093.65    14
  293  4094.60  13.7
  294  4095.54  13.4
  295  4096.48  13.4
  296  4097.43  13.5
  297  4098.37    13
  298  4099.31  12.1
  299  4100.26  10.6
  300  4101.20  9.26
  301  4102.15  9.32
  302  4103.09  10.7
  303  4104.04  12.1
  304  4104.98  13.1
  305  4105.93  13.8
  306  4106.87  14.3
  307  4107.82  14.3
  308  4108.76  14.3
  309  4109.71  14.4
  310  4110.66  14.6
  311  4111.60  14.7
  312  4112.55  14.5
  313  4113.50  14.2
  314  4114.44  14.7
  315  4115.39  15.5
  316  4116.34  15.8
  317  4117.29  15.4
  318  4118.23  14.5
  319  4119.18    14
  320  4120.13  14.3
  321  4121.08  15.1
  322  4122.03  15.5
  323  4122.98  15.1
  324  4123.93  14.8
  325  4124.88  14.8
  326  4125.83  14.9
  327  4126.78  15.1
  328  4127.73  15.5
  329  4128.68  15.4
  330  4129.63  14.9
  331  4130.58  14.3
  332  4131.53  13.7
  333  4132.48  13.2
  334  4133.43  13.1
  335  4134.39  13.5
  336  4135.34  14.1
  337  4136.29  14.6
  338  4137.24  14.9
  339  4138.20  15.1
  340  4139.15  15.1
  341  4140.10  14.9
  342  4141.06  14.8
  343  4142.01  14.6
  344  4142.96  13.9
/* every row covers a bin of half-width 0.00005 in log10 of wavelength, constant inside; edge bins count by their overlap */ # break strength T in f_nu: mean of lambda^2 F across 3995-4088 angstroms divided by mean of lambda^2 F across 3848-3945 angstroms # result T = 1.37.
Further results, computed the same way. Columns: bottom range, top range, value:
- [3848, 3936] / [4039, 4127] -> 1.36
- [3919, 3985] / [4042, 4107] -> 1.49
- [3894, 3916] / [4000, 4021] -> 1.18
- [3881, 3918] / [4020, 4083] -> 1.28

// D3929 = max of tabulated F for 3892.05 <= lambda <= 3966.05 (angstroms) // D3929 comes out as 14.2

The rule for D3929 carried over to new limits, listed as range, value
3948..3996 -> 14.8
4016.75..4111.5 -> 15.9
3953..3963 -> 13.4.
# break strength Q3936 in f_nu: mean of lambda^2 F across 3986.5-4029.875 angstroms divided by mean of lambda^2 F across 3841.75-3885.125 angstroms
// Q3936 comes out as 1.27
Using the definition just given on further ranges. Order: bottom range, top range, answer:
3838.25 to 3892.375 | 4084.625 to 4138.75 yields 1.37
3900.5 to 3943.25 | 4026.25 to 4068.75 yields 1.45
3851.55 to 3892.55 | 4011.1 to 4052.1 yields 1.34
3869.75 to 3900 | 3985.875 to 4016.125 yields 1.33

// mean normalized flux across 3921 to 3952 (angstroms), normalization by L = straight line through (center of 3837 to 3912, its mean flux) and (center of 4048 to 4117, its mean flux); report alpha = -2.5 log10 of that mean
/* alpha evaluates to 0.32 mag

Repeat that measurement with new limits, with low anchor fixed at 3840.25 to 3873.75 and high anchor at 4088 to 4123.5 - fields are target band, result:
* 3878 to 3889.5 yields 0.179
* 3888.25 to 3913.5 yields 0.030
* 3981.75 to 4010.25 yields -0.074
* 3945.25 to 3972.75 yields 0.294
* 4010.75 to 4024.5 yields -0.117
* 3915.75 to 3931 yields 0.157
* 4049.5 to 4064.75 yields -0.054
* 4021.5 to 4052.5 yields -0.074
